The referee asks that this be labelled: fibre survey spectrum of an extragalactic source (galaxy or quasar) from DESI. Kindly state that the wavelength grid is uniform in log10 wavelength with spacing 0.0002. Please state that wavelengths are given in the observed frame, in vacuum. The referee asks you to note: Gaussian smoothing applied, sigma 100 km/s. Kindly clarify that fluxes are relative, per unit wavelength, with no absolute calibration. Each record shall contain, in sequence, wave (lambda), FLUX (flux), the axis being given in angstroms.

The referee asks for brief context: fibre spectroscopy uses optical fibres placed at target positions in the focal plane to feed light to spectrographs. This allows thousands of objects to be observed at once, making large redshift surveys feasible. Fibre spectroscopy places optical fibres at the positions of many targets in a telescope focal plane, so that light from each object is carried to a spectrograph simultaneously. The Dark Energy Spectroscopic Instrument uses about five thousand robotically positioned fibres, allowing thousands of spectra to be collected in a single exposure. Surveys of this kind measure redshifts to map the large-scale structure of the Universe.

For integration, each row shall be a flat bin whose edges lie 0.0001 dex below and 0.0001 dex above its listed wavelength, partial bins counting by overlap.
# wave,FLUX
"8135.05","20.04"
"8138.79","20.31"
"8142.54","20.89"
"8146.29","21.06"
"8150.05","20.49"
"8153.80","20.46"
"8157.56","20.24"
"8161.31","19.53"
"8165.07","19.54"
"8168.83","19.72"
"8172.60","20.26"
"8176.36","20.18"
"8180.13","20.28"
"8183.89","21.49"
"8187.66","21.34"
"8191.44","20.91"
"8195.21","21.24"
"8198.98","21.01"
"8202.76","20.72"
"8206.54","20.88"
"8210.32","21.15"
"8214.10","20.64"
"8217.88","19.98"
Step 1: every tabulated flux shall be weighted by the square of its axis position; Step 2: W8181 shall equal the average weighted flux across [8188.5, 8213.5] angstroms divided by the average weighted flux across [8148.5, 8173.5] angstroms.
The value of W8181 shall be 1.1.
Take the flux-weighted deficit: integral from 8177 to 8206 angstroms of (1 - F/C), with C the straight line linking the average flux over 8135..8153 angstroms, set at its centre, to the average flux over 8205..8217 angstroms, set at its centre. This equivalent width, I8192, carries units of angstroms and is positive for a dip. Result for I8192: -0.3 angstroms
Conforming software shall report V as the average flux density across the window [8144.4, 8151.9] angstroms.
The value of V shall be 20.8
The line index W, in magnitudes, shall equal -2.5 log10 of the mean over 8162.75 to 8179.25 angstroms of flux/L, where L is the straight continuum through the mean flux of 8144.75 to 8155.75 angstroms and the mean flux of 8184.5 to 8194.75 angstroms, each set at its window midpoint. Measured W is 0.05 mag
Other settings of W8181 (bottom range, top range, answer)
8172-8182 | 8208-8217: 1.04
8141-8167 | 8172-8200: 1.04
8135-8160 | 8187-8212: 1.04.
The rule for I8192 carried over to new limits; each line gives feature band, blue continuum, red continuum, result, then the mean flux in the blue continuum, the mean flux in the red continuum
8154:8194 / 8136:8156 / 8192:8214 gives 0.80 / 20.6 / 21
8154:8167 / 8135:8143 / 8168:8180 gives 0.24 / 20.4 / 20.1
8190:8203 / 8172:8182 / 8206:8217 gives -0.28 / 20.2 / 20.8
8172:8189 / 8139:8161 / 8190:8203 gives 0.10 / 20.5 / 21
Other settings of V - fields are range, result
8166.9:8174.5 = 20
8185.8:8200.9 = 21.1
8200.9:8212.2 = 20.9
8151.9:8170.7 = 19.9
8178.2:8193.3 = 21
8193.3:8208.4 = 21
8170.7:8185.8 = 20.6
